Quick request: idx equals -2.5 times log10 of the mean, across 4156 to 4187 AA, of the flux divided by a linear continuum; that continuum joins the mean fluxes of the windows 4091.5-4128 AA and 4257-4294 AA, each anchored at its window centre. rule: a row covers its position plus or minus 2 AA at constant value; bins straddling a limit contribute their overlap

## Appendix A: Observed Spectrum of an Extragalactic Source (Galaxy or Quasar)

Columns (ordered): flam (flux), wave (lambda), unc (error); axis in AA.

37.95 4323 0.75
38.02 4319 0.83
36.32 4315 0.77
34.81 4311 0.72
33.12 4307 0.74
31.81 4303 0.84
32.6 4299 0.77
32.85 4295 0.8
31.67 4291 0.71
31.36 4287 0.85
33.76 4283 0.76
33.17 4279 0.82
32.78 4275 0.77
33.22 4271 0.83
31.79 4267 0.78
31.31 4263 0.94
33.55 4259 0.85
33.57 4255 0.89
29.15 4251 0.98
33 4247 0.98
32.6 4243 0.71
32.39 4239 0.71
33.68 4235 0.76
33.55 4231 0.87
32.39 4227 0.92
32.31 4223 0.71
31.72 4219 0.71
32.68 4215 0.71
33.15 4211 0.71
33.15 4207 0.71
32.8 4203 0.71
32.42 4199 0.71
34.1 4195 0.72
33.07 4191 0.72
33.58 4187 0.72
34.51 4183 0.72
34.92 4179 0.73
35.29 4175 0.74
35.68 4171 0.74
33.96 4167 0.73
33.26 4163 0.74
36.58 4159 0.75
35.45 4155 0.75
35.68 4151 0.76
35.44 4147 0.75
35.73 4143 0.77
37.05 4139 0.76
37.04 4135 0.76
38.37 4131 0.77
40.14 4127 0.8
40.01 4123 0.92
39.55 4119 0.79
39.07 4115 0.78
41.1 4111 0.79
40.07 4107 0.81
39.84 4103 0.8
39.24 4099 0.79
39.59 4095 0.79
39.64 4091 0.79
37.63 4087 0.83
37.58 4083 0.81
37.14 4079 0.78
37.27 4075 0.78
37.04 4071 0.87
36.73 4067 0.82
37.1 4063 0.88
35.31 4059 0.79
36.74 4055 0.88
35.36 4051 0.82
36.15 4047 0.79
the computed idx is 0.07 mag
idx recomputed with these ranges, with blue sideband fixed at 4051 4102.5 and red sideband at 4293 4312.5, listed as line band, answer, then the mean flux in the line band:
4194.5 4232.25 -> 0.066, 32.8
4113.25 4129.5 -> -0.085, 39.7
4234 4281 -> 0.046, 32.5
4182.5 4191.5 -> 0.052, 33.7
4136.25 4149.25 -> 0.003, 36.1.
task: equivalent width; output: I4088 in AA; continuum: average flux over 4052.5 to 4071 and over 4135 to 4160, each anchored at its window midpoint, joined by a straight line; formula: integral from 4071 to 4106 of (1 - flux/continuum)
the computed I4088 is -2.0 AA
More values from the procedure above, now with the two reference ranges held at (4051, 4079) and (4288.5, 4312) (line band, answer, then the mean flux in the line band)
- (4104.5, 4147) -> -3.6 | 38.7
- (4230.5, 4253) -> 0.9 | 32.3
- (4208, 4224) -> 0.7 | 32.5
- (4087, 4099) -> -1.0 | 39.2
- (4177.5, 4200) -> 0.5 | 33.8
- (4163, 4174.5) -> 0.1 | 34.6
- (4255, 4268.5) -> 0.4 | 32.4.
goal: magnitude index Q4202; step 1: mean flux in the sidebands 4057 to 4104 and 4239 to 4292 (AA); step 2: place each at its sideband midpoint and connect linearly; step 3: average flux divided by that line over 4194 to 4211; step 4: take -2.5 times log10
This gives 0.04 mag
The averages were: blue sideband 37.8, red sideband 32.4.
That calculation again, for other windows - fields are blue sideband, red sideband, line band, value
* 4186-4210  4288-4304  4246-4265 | 0.02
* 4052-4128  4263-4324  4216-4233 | 0.09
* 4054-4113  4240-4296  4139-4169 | 0.02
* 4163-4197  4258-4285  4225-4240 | 0.01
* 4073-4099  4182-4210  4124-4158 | -0.03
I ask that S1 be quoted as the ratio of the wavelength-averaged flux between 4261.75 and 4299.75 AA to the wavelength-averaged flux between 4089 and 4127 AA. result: 0.82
